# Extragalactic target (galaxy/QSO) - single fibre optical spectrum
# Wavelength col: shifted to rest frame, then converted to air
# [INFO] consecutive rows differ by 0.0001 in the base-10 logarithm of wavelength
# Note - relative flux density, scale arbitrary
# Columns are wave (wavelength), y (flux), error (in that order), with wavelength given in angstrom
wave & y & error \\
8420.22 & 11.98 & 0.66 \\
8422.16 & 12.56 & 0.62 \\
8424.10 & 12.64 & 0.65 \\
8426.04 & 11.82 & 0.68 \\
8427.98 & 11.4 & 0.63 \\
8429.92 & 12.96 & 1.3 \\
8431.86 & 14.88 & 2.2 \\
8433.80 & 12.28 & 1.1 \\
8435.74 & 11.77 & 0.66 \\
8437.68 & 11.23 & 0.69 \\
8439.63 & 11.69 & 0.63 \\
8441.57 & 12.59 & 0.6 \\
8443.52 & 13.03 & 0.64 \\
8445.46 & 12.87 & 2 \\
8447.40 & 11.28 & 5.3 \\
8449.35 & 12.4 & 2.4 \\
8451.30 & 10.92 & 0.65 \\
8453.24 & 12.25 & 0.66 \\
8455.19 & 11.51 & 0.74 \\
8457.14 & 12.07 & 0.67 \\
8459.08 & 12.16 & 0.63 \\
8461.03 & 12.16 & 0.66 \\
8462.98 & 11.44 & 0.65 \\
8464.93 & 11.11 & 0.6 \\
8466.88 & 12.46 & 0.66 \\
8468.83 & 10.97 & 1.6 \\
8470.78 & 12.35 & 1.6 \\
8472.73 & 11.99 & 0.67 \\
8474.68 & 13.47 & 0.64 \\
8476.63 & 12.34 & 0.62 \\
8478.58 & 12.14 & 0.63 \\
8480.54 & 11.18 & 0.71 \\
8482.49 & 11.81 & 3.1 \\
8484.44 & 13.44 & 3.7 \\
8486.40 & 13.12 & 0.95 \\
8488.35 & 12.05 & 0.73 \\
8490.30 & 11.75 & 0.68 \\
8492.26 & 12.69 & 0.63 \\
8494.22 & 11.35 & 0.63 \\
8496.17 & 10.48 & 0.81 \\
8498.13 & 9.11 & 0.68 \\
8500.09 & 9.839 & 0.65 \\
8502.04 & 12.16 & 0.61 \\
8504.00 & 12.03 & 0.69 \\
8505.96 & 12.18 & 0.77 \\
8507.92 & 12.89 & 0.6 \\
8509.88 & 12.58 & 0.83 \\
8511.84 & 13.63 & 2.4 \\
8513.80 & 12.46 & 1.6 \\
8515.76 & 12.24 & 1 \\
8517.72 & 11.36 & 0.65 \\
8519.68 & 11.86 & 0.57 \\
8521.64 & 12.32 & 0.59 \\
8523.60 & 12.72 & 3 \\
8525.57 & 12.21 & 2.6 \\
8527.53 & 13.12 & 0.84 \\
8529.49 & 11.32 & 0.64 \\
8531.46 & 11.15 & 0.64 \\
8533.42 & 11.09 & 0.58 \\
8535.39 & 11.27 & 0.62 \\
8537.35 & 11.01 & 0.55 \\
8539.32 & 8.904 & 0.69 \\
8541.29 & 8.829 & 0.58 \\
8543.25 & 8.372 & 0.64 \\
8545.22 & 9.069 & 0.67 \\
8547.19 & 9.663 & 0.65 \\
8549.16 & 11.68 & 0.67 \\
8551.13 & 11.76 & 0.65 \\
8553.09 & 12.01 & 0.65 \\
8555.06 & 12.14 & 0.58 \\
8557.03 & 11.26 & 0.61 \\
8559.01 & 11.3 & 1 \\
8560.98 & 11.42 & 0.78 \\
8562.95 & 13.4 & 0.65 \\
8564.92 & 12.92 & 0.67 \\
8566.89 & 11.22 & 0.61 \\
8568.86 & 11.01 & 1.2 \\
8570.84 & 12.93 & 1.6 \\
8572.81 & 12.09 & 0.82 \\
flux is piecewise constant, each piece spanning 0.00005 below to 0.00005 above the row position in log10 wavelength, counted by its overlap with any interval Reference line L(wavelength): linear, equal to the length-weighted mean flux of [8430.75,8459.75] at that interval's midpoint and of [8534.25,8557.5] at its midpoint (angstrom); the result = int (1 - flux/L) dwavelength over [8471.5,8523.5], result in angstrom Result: -3.3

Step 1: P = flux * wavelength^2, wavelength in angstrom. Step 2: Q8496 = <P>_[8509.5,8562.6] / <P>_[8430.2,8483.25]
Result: 0.96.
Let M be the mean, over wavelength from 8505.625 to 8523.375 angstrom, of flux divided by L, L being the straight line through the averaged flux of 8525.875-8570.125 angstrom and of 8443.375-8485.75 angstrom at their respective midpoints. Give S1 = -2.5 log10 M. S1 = -0.08 mag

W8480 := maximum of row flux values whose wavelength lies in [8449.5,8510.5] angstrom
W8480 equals 13.47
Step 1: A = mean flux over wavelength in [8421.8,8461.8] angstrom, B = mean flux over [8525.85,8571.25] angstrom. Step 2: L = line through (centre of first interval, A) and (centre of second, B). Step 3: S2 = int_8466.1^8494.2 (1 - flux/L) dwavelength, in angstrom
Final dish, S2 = -1.0 angstrom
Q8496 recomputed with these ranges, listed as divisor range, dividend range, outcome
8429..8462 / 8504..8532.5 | 1.02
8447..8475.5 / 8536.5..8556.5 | 0.89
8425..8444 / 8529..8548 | 0.83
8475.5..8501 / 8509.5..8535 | 1.05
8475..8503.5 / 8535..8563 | 0.93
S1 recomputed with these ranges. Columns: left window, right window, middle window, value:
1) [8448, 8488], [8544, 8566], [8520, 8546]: 0.069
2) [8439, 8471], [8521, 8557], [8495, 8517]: -0.037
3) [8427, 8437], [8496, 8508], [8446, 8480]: 0.003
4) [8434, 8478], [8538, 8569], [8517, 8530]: -0.085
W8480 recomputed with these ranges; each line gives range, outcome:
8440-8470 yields 13.03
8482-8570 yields 13.63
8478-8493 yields 13.44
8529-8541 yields 11.32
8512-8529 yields 13.12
